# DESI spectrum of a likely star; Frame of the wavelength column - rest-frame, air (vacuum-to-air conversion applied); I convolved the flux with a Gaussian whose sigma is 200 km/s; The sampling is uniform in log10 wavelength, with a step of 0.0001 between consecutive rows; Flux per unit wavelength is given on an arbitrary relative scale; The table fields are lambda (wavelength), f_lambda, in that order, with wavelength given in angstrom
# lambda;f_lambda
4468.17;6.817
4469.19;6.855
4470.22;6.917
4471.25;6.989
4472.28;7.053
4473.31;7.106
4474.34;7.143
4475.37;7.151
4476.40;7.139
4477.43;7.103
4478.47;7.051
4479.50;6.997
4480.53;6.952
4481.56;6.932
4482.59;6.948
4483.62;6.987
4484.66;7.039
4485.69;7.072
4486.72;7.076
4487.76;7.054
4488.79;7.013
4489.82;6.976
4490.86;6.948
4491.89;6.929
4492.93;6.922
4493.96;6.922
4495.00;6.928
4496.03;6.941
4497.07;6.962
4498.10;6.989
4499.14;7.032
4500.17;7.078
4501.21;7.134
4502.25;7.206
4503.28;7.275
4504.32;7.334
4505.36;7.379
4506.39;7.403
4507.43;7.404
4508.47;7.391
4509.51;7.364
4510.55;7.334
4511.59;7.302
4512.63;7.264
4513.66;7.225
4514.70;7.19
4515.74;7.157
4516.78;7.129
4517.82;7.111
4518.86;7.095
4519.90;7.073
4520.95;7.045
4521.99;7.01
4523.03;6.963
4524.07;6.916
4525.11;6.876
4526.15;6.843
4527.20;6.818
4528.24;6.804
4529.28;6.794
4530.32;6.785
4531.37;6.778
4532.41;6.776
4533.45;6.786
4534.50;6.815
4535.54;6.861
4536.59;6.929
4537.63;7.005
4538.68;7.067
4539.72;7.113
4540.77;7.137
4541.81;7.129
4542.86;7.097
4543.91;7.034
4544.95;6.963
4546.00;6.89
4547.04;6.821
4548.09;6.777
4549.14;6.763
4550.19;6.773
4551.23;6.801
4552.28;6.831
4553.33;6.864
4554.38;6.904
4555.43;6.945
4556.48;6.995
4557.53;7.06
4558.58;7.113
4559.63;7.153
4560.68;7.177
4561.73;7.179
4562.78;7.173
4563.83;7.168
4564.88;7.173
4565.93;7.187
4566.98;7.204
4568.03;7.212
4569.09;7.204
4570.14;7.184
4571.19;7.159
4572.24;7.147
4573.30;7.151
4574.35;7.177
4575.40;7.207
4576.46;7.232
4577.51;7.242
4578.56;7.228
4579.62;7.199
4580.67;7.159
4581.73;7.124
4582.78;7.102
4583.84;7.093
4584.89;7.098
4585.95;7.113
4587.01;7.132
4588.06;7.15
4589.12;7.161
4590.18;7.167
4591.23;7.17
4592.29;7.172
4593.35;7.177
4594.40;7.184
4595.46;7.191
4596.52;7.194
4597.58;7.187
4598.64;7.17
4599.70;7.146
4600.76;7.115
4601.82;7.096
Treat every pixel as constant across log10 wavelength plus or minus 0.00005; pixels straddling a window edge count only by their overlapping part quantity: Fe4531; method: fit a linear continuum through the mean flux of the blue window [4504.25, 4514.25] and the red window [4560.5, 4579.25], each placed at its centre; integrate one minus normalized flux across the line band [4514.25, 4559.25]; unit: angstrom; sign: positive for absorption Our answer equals 2.0 angstrom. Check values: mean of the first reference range 7.34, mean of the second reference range 7.19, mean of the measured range 6.94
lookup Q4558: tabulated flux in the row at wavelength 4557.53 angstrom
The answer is 7.06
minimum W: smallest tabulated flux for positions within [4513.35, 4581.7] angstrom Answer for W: 6.763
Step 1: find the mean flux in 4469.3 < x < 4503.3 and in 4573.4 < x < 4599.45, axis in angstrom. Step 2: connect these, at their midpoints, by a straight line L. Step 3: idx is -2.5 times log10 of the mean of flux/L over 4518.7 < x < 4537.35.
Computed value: 0.03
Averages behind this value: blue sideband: 7.02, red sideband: 7.17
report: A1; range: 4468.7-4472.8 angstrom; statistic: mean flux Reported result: 6.95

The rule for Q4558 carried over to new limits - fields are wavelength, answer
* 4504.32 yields 7.334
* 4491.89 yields 6.929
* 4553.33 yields 6.864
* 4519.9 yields 7.073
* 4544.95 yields 6.963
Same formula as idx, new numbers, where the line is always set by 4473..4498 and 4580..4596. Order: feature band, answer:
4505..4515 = -0.04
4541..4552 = 0.03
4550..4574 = 0.00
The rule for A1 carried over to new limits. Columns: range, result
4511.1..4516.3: 7.24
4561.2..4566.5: 7.18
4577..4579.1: 7.23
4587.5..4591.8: 7.17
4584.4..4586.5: 7.08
